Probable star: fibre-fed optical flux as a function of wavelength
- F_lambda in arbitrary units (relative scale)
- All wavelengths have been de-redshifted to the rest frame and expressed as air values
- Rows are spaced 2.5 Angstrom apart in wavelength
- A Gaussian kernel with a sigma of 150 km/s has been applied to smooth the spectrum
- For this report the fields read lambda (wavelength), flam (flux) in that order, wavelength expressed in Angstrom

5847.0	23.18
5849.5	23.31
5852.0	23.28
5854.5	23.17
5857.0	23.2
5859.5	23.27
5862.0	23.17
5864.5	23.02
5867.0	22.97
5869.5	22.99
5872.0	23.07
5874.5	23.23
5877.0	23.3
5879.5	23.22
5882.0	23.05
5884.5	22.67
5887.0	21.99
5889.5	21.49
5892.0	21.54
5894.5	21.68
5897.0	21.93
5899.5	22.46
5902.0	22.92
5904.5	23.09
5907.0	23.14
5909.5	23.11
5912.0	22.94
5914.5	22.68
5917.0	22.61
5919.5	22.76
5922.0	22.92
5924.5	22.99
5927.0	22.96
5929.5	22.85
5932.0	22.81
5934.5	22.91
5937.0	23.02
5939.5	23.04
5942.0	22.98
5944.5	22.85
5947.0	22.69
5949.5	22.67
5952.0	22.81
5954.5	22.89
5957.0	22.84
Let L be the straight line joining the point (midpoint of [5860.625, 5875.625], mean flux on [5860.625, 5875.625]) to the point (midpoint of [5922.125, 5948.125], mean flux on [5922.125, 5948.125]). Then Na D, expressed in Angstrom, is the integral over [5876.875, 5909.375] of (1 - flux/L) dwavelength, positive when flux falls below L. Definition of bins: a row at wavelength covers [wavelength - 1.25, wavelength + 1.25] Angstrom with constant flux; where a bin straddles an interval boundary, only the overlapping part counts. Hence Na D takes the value 0.7 Angstrom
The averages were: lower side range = 23.1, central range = 22.5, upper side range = 22.9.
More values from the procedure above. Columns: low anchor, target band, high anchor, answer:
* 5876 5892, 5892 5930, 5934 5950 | 0.0 Angstrom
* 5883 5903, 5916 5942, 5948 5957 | -0.4 Angstrom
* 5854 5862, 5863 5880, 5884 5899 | -0.3 Angstrom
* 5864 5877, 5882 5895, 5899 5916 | 0.6 Angstrom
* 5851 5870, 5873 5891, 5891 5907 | 0.0 Angstrom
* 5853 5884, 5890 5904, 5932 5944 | 0.6 Angstrom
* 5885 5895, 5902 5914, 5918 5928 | -0.4 Angstrom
